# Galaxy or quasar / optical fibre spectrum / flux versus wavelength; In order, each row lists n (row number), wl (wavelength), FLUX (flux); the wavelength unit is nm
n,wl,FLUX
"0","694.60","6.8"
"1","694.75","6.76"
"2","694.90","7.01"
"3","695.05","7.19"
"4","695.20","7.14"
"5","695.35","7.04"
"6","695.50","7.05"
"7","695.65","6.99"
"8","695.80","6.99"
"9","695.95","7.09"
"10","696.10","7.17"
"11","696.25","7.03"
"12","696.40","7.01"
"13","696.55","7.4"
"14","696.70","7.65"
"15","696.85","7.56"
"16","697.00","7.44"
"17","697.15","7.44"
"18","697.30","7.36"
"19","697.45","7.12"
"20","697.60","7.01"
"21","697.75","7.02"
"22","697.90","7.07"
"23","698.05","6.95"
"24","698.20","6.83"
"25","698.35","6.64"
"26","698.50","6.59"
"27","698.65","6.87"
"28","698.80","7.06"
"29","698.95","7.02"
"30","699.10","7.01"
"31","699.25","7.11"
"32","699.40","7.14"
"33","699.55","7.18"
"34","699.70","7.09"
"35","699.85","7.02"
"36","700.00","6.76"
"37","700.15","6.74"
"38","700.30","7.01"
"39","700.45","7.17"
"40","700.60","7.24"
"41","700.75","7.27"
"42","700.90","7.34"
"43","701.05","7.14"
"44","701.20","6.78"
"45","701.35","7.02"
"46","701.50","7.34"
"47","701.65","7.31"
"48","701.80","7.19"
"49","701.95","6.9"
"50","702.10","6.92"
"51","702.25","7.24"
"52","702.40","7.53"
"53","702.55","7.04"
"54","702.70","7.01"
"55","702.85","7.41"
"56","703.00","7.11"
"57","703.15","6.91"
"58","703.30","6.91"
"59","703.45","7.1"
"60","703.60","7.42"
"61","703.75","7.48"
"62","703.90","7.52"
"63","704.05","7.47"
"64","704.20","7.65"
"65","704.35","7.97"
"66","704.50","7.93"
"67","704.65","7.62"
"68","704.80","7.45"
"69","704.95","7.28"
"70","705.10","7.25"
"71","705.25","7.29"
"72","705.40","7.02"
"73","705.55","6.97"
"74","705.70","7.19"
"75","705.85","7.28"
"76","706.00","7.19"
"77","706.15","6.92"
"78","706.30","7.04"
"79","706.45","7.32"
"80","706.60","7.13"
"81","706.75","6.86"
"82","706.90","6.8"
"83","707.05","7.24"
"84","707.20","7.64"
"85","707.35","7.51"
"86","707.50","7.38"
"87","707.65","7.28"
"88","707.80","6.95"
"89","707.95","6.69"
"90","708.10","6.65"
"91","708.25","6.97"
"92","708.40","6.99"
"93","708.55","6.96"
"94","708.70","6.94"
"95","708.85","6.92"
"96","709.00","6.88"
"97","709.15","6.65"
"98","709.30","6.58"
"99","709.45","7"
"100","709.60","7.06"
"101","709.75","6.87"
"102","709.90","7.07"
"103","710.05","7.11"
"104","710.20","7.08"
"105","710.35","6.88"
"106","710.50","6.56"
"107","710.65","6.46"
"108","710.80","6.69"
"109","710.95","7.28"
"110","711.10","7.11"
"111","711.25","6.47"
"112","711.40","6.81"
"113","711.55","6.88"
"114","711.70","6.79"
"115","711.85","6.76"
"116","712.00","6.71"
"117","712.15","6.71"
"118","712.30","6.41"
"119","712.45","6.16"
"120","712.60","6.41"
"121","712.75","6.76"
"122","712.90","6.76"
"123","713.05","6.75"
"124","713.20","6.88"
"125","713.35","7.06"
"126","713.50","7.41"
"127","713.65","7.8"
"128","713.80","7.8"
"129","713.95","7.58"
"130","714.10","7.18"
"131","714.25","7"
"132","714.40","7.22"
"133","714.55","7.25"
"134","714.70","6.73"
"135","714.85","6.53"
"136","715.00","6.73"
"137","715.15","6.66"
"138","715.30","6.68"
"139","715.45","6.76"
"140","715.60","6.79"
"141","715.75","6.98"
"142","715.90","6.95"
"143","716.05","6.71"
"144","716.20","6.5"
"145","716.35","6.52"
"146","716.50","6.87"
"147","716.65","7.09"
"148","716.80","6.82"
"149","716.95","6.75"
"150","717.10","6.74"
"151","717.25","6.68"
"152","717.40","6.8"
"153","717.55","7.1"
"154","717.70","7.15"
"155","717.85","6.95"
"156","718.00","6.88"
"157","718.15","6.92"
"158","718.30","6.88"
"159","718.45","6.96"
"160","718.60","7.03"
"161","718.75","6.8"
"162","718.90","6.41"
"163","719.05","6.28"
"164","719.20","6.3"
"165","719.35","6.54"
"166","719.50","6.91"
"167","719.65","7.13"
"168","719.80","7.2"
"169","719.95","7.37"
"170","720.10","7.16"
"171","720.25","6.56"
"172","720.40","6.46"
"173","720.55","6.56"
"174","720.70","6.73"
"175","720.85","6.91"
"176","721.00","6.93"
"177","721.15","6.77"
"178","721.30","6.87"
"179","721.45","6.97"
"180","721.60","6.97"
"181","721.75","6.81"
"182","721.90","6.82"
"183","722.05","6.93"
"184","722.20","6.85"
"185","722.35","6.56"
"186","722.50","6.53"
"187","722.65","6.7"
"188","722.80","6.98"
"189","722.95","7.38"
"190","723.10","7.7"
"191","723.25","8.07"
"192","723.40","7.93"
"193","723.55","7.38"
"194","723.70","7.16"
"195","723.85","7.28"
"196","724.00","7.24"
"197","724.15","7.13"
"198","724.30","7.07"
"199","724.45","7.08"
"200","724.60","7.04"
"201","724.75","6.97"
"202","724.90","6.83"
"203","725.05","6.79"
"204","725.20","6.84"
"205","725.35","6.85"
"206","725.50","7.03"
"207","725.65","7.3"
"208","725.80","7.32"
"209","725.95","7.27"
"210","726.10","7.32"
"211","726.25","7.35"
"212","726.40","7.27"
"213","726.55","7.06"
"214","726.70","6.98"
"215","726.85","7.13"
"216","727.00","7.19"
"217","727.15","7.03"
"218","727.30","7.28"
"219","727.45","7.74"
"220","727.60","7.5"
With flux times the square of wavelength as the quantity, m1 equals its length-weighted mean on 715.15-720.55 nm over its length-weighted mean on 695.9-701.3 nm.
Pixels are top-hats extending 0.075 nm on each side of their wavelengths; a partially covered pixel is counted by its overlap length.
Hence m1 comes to 1.0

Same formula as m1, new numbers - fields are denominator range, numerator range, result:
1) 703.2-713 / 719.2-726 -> 1.04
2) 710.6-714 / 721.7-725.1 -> 1.06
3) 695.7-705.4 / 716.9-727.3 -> 1.03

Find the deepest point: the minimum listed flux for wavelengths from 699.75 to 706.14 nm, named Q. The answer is 6.74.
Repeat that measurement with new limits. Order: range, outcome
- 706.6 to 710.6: 6.56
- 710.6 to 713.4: 6.16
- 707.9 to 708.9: 6.65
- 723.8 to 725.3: 6.79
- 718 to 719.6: 6.28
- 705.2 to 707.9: 6.8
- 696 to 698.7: 6.59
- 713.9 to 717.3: 6.5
